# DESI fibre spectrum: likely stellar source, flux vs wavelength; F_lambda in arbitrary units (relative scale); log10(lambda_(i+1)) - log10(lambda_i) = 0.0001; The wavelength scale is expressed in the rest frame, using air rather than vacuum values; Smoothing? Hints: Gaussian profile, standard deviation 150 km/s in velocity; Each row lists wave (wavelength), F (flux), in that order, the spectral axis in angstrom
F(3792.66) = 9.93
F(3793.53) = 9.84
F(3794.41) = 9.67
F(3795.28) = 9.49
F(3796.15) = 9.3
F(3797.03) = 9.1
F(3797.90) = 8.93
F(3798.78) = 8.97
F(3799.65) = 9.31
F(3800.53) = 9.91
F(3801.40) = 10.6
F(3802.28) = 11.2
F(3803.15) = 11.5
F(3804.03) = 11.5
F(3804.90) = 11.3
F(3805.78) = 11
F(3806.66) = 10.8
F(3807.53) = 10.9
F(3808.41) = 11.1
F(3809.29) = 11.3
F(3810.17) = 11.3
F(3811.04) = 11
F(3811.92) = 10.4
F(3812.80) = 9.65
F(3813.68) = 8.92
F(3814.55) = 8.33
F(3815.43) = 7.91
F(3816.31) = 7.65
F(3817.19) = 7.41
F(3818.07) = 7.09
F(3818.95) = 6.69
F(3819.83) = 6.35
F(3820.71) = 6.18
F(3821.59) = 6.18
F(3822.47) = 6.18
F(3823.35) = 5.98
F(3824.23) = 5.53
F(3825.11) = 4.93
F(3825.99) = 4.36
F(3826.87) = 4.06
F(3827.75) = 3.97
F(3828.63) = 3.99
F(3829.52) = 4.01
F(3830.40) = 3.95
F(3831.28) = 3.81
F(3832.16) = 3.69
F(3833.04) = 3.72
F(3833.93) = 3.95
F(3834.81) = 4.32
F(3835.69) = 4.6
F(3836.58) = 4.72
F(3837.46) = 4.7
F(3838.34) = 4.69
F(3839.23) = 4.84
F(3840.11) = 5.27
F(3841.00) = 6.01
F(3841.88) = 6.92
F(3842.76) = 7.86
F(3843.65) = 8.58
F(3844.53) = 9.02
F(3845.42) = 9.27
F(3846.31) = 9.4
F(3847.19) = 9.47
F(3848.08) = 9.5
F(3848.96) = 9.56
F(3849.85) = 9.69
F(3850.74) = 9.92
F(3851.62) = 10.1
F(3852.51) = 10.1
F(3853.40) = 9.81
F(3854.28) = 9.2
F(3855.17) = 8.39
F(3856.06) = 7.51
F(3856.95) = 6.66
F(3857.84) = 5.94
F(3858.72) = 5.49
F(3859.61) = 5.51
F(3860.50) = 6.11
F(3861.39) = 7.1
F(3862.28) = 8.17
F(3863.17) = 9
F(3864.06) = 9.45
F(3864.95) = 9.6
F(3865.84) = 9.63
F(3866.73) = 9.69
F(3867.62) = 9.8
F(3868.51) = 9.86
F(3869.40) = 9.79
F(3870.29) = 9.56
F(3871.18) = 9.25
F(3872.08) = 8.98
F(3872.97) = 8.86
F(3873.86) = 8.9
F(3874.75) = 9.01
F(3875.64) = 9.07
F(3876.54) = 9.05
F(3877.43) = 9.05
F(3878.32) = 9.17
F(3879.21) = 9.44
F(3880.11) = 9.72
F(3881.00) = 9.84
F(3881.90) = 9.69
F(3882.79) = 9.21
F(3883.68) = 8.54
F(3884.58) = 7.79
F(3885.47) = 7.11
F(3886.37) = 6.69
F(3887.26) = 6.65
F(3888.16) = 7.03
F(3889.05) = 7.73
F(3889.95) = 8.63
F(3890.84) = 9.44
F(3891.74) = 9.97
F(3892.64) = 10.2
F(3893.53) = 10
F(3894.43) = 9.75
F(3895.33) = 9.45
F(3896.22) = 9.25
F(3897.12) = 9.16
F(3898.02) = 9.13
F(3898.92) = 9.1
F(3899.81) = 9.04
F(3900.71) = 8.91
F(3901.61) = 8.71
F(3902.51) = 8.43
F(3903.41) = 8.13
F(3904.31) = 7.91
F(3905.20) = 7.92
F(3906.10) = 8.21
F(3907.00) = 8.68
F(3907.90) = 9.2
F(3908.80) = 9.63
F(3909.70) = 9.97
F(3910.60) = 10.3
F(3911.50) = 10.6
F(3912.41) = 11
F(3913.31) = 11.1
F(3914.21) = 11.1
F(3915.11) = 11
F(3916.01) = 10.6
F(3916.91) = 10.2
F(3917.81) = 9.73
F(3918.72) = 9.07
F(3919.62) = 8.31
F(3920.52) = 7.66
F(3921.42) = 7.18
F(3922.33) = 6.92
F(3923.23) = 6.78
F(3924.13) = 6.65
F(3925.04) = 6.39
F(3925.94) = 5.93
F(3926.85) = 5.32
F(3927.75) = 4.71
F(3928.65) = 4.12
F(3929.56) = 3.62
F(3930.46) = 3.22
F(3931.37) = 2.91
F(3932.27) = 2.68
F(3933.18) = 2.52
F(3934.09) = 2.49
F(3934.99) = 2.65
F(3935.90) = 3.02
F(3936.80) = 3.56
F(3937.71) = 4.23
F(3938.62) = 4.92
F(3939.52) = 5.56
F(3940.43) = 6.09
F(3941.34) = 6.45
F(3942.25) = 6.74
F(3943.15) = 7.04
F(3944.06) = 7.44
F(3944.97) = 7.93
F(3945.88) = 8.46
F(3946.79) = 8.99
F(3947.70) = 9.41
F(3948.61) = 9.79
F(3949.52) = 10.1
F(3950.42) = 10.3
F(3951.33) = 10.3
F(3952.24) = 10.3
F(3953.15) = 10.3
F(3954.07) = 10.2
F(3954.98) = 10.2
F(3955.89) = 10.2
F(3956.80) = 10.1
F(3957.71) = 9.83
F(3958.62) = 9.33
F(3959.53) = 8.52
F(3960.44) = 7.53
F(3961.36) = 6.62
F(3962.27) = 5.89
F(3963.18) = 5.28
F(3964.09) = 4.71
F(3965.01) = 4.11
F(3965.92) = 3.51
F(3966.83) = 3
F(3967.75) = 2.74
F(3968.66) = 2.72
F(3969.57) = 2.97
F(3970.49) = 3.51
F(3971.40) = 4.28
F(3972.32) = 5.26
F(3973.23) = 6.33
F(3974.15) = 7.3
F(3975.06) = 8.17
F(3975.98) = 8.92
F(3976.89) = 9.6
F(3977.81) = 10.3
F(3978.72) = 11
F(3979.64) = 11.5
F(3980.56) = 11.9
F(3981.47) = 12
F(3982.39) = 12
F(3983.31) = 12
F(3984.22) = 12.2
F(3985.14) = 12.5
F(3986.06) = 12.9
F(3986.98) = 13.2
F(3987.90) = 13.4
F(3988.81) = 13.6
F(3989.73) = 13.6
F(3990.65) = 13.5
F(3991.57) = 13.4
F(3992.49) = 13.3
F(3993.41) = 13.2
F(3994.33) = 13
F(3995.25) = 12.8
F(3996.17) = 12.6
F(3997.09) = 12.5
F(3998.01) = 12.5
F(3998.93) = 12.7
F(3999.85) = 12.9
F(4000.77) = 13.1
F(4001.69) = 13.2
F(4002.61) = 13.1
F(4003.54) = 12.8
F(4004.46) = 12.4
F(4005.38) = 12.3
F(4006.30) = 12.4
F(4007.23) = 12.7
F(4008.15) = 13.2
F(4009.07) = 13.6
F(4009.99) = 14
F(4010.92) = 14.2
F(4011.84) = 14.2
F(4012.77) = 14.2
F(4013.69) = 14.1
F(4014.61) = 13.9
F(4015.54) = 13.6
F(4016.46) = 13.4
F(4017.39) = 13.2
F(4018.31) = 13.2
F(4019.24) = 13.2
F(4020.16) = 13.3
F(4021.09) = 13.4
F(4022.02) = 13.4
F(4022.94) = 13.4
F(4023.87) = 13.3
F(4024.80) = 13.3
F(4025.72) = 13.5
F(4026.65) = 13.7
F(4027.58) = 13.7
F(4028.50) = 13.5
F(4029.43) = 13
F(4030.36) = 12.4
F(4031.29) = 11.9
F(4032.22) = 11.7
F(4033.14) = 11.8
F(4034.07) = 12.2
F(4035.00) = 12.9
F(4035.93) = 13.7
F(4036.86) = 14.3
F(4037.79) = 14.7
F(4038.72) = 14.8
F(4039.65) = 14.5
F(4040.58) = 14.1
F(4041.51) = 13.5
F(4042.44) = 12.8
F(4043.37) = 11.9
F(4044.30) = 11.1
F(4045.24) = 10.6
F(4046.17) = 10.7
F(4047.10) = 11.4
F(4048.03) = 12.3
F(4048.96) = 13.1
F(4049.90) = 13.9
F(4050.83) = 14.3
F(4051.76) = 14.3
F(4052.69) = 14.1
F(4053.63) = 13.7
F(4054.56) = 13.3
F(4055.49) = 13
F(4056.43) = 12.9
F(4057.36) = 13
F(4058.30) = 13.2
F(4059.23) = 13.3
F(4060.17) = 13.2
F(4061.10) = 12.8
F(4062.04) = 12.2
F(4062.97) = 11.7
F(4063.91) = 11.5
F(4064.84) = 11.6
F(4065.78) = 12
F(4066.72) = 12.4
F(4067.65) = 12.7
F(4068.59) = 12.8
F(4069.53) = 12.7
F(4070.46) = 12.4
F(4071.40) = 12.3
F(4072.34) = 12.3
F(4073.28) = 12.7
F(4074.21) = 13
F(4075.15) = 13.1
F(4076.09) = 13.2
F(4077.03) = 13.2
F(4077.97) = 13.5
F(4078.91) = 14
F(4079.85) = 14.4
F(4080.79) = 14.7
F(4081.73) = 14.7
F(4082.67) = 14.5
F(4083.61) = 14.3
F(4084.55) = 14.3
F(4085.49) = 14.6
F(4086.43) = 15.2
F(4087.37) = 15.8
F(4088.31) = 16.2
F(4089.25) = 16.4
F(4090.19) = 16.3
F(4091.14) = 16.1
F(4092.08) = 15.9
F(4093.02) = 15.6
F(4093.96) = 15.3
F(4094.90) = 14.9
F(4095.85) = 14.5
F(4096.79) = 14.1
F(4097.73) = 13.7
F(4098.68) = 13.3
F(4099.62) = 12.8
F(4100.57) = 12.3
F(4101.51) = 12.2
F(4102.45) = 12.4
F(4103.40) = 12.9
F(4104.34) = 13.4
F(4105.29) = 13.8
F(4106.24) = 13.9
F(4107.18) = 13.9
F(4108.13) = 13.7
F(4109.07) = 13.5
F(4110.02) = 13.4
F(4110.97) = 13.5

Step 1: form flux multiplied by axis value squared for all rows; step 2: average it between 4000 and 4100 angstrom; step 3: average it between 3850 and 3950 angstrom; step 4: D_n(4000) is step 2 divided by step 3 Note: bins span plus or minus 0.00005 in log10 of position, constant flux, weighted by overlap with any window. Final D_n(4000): 1.8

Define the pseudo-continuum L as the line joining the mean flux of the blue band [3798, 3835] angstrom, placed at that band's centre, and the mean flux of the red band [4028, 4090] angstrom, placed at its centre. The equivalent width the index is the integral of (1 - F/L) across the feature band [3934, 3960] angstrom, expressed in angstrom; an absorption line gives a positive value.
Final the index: 7.03 angstrom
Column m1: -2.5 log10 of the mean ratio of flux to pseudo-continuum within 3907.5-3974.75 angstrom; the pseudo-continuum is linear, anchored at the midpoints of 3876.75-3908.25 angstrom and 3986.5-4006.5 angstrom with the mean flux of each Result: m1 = 0.45 mag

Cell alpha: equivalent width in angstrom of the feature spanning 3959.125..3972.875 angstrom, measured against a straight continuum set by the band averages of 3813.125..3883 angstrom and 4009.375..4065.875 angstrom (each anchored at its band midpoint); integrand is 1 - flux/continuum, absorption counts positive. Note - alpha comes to 7.8 angstrom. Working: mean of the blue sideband 7.46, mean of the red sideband 13.1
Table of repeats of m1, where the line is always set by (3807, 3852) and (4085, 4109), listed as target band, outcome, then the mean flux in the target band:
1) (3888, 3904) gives -0.02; 9.03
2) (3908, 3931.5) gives 0.19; 7.93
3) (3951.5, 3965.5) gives 0.27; 8.23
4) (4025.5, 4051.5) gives -0.02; 12.9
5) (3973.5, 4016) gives -0.08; 12.5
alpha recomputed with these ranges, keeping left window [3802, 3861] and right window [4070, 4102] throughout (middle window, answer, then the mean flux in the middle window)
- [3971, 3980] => 2.4 angstrom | 8.26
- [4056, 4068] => 0.9 angstrom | 12.5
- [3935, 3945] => 4.7 angstrom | 5.5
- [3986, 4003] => -1.9 angstrom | 13.1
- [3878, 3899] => 0.3 angstrom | 8.85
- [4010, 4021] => -1.2 angstrom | 13.7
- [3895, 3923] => 0.9 angstrom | 9.19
